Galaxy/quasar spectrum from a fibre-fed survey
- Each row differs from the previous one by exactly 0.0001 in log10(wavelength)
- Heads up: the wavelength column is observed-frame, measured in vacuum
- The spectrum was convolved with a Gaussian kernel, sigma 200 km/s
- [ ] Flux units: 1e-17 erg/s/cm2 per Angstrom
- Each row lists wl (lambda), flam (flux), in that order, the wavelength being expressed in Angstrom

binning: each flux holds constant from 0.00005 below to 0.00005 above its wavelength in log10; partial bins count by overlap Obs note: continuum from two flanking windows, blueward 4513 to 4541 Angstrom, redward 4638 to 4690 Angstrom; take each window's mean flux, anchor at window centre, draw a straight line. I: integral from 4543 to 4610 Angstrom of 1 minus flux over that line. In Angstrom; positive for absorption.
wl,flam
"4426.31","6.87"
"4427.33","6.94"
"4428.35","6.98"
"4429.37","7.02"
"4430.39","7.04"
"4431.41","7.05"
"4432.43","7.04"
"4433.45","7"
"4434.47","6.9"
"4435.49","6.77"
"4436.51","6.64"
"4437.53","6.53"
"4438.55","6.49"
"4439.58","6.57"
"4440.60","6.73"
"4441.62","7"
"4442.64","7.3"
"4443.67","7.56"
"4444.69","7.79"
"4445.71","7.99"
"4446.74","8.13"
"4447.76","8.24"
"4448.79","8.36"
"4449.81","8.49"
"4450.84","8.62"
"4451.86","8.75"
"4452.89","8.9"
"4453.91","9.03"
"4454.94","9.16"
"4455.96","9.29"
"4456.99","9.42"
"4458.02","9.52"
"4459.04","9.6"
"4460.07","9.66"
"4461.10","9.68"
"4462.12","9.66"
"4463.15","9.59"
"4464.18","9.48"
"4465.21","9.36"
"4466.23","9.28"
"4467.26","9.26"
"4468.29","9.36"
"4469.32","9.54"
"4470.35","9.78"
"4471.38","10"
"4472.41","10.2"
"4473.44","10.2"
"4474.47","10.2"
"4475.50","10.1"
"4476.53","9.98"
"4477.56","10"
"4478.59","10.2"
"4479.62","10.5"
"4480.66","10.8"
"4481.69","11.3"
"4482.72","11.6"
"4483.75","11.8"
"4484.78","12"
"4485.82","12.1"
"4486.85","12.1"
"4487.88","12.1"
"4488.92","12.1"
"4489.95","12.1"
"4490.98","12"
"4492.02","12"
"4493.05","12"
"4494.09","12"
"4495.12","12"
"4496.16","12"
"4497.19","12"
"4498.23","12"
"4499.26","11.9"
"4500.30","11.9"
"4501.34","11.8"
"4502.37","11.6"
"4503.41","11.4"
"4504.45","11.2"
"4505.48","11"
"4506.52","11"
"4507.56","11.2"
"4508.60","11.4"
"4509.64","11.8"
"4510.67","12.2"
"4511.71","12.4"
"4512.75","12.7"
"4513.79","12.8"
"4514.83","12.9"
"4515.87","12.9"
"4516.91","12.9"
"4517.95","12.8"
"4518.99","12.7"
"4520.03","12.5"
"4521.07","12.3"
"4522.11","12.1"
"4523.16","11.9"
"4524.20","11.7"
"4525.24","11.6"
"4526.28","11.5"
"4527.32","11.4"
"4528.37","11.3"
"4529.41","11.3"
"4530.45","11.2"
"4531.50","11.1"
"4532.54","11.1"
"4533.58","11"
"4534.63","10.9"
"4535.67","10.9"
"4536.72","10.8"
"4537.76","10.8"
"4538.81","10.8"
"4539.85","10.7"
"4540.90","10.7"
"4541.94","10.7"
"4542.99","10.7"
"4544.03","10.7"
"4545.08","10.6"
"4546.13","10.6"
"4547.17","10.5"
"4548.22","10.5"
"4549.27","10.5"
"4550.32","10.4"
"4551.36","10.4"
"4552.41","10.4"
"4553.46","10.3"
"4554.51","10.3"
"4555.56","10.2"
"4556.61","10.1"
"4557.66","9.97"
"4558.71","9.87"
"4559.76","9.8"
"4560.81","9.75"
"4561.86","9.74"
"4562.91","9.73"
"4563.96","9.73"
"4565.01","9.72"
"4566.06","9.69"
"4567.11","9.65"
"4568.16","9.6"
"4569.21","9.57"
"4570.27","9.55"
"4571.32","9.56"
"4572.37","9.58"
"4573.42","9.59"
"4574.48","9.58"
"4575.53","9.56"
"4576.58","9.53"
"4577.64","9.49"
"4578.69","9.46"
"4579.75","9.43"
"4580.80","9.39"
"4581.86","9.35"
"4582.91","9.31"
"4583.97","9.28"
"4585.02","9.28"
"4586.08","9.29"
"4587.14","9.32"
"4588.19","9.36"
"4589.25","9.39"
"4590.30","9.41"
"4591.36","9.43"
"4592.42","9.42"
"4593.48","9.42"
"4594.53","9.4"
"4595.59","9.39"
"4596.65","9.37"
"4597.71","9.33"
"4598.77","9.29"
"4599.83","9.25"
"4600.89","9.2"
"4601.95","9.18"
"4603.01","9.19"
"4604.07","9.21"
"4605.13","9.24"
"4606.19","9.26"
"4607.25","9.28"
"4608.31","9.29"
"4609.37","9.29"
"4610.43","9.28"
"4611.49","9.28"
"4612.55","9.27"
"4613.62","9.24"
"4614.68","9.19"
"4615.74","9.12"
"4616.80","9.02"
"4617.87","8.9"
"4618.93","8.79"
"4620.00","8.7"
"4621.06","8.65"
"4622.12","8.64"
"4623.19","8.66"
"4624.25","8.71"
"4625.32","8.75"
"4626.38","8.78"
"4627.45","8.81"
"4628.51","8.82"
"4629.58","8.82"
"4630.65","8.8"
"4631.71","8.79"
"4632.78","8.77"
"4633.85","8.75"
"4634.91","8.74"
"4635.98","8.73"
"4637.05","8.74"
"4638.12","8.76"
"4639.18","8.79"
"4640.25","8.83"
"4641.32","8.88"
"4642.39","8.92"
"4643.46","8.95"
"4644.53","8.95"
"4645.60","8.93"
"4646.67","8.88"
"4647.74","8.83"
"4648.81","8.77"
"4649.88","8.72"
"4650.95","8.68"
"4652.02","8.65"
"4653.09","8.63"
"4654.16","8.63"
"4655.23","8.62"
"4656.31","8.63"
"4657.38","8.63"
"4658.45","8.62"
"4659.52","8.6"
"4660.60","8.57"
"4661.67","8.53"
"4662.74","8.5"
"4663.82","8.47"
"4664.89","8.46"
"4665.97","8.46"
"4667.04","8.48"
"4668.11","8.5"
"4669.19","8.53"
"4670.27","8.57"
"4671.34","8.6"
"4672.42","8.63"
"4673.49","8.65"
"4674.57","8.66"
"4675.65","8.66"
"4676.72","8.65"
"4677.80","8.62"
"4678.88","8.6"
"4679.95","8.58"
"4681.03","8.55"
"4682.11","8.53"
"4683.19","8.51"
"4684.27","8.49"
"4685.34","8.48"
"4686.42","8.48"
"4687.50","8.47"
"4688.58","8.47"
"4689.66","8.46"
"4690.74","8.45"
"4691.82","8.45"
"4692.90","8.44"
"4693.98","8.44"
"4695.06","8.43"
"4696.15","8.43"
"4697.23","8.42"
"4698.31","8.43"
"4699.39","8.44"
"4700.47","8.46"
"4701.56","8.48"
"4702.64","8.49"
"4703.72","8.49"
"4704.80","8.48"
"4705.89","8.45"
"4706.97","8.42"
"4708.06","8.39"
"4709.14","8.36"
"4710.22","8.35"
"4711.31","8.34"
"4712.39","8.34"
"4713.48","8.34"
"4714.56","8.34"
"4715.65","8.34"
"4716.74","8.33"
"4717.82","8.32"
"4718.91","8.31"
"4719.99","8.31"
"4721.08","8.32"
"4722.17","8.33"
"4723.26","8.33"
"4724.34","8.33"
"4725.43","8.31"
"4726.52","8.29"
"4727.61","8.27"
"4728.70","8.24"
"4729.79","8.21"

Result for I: 5.8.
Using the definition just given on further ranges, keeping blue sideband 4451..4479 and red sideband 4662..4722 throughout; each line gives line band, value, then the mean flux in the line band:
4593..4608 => -0.6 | 9.29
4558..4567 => -0.6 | 9.76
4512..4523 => -3.9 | 12.6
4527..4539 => -2.3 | 11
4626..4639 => 0.0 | 8.78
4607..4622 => -0.4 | 9.08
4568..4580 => -0.7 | 9.54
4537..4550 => -2.0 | 10.6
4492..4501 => -2.4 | 12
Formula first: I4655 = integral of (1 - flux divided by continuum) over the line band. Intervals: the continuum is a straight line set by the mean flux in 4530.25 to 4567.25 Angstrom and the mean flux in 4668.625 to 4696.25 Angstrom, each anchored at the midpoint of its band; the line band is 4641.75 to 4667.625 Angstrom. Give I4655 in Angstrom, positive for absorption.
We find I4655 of 0.7 Angstrom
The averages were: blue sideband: 10.4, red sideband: 8.53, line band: 8.67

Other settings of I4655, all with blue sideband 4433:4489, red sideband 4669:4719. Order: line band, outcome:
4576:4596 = -1.3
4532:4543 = -2.3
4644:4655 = -0.2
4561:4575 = -1.2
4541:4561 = -3.1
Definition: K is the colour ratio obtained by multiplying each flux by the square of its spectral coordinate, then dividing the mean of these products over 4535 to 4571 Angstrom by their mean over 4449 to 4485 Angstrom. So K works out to 1.08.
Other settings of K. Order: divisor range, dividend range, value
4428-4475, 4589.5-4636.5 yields 1.15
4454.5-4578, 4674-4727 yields 0.85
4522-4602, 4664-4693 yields 0.89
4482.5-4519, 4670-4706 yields 0.77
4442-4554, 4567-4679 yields 0.88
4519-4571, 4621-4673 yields 0.85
